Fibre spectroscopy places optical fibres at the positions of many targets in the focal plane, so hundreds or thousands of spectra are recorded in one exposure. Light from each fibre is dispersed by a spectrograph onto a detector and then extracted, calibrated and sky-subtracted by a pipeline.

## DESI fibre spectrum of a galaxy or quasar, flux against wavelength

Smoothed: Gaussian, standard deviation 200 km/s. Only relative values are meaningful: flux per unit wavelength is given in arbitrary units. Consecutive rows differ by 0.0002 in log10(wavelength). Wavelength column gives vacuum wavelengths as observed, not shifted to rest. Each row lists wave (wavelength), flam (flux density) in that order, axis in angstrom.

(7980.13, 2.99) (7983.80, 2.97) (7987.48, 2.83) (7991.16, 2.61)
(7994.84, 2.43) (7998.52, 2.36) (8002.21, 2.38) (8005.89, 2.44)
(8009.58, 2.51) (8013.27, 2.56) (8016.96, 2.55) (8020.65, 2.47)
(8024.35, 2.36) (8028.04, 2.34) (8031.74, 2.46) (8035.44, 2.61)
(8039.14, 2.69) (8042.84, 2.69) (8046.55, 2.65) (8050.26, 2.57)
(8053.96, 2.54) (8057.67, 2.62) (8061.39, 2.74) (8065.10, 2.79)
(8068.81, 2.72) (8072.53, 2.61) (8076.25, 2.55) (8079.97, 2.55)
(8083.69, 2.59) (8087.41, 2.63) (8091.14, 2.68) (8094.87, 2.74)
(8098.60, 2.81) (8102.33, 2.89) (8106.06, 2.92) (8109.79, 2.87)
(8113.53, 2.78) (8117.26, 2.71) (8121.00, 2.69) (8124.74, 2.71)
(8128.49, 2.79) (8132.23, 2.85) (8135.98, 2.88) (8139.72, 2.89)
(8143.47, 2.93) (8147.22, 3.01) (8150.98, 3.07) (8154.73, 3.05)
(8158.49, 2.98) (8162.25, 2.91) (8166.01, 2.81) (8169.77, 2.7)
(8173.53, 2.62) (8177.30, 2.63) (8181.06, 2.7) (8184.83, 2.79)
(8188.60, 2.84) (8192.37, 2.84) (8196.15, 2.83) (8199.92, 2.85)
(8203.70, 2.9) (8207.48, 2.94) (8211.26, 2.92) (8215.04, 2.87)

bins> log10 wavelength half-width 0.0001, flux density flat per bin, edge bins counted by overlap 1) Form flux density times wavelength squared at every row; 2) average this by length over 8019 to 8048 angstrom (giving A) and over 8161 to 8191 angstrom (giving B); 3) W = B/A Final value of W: 1.1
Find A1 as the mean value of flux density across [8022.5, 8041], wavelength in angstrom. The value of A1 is 2.49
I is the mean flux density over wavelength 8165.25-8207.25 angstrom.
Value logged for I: 2.78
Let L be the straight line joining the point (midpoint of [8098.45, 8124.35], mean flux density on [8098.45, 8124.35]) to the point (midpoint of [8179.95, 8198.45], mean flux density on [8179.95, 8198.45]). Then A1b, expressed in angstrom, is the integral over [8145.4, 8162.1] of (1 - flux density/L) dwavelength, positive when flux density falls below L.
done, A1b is -1.25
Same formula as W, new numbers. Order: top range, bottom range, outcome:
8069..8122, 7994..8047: 1.11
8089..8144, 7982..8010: 1.13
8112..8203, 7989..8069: 1.15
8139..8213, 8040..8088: 1.12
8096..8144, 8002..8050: 1.14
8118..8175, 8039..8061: 1.11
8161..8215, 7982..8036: 1.16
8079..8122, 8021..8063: 1.09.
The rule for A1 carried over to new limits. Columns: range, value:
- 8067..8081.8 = 2.61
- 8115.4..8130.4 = 2.72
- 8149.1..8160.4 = 3.03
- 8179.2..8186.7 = 2.74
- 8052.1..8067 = 2.67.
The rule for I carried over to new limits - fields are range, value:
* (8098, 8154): 2.86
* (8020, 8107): 2.63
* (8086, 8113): 2.79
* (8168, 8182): 2.66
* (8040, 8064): 2.64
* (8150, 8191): 2.82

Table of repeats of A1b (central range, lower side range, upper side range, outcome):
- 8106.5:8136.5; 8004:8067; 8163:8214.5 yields -1.0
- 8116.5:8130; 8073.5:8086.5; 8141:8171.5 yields 0.3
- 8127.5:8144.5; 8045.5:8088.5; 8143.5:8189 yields -0.5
